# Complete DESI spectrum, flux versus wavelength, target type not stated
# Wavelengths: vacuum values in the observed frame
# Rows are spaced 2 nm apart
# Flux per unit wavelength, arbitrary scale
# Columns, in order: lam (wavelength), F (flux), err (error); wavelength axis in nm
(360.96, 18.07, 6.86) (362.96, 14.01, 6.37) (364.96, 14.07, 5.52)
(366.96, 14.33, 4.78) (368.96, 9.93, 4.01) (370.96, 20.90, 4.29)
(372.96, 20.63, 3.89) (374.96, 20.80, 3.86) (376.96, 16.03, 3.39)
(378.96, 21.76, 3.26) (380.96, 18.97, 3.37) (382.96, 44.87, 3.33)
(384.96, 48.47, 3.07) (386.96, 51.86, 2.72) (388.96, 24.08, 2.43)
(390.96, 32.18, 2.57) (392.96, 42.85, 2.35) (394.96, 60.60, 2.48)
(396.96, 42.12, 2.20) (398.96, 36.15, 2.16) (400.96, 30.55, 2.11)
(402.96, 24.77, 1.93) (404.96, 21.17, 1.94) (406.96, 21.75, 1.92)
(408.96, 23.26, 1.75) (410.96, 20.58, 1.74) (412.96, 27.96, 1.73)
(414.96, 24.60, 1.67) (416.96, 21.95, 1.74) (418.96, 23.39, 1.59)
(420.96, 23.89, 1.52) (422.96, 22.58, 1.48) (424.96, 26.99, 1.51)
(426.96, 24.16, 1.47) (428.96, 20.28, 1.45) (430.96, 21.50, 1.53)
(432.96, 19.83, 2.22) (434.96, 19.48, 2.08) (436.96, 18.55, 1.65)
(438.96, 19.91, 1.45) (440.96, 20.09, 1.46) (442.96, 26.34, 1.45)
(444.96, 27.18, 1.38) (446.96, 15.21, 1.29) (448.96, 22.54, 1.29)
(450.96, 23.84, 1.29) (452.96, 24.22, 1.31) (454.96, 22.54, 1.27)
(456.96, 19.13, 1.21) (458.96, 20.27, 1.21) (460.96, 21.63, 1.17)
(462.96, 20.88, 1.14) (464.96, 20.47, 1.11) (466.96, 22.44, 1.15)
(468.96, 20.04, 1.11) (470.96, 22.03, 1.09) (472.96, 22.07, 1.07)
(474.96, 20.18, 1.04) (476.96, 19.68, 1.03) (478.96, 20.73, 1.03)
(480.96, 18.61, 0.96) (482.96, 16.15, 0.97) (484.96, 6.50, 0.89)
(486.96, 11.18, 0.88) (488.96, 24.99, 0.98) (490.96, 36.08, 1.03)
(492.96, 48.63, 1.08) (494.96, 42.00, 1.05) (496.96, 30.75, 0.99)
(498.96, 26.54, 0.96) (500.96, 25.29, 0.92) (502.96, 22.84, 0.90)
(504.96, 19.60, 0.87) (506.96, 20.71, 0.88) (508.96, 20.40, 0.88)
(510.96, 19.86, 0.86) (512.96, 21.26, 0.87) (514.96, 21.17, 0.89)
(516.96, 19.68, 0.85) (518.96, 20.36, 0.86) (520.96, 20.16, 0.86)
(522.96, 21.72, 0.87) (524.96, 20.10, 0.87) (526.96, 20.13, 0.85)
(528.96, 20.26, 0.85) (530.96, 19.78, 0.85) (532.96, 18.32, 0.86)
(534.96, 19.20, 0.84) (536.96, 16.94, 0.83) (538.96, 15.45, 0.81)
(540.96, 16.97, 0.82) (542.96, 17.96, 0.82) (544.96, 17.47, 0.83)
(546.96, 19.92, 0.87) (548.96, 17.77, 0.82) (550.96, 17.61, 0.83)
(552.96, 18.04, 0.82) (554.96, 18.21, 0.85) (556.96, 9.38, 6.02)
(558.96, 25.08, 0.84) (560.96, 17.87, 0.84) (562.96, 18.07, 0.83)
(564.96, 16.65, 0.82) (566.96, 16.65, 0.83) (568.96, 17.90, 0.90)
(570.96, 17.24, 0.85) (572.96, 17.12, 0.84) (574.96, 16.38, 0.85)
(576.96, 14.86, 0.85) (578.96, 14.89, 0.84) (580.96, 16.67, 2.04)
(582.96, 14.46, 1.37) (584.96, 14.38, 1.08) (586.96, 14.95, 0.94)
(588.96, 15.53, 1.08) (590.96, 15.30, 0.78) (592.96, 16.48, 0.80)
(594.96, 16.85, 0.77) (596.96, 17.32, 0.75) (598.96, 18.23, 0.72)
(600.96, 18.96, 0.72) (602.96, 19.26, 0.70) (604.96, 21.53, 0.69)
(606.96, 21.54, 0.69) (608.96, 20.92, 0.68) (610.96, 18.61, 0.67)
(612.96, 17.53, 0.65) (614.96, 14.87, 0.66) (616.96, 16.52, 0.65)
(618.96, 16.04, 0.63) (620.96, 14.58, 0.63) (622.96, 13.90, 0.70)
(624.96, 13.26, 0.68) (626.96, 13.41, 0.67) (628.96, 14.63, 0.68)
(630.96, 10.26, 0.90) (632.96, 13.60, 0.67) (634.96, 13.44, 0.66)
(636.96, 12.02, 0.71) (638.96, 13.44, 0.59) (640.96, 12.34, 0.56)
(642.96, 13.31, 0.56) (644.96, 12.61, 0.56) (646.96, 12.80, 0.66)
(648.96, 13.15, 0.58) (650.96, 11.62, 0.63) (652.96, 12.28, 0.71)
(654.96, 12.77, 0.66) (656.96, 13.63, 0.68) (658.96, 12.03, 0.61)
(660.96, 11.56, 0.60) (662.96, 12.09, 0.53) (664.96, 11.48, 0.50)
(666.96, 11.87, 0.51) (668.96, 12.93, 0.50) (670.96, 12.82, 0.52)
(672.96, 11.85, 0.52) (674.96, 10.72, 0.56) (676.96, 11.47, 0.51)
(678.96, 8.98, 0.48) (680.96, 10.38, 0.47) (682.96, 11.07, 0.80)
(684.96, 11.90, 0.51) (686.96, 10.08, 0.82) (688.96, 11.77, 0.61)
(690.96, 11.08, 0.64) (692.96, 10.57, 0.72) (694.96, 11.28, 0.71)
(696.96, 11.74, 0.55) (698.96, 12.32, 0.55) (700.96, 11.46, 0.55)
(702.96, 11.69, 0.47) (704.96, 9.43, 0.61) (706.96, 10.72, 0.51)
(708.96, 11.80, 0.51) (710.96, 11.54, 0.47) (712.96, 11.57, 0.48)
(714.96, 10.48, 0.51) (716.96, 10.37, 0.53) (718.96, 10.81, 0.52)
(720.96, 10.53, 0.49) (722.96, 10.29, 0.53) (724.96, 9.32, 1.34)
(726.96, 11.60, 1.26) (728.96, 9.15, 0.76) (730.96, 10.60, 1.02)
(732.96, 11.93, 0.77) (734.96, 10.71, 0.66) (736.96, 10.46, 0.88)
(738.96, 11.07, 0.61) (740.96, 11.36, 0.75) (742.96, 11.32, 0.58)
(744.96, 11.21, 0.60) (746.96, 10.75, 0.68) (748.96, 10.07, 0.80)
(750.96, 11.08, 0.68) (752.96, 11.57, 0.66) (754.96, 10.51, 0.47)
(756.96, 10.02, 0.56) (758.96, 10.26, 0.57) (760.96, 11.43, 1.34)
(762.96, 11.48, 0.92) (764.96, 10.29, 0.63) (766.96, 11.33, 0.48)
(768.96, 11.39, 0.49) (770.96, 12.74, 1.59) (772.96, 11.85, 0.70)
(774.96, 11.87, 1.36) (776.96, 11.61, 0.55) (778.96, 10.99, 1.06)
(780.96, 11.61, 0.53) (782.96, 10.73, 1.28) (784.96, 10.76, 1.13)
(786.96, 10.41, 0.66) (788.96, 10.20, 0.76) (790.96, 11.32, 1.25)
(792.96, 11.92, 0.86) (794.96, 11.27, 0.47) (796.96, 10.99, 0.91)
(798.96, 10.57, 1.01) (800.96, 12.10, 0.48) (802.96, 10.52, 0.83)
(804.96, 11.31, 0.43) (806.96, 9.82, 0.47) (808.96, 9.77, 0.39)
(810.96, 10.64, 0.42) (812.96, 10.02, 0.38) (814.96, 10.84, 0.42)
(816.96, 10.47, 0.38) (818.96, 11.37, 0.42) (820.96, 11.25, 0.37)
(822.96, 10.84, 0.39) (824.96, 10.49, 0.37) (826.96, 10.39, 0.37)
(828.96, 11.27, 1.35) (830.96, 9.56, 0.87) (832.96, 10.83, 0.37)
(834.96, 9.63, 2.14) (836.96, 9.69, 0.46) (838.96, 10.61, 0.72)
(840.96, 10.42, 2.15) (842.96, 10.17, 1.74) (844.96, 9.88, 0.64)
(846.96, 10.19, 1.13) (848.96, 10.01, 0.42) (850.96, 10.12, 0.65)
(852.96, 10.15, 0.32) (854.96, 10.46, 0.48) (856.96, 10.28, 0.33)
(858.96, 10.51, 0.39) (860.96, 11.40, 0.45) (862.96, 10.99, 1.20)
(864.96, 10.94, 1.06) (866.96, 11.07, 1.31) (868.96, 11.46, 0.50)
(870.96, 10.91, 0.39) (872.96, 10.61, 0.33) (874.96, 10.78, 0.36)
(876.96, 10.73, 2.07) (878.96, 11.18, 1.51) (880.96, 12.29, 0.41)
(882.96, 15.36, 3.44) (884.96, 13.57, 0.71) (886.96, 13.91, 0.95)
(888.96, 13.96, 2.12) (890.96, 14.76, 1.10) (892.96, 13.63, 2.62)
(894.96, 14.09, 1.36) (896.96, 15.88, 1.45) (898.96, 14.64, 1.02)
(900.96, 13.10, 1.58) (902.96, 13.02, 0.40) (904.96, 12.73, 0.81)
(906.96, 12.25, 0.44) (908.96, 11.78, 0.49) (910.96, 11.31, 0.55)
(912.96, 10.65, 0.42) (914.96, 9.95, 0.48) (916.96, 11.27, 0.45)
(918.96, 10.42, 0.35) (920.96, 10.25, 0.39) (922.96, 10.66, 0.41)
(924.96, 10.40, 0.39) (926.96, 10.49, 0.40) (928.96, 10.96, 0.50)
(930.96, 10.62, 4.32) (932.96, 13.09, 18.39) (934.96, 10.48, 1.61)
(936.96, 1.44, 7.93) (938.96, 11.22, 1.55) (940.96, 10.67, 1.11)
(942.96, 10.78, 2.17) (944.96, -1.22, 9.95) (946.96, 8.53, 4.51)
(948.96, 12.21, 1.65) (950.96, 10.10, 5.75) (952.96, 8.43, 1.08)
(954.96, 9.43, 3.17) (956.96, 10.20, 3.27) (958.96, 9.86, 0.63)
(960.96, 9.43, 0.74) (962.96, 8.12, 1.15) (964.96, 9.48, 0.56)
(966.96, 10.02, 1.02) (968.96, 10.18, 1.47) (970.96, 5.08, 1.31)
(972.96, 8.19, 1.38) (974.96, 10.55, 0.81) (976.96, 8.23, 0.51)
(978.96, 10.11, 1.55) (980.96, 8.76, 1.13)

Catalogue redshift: 2.18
